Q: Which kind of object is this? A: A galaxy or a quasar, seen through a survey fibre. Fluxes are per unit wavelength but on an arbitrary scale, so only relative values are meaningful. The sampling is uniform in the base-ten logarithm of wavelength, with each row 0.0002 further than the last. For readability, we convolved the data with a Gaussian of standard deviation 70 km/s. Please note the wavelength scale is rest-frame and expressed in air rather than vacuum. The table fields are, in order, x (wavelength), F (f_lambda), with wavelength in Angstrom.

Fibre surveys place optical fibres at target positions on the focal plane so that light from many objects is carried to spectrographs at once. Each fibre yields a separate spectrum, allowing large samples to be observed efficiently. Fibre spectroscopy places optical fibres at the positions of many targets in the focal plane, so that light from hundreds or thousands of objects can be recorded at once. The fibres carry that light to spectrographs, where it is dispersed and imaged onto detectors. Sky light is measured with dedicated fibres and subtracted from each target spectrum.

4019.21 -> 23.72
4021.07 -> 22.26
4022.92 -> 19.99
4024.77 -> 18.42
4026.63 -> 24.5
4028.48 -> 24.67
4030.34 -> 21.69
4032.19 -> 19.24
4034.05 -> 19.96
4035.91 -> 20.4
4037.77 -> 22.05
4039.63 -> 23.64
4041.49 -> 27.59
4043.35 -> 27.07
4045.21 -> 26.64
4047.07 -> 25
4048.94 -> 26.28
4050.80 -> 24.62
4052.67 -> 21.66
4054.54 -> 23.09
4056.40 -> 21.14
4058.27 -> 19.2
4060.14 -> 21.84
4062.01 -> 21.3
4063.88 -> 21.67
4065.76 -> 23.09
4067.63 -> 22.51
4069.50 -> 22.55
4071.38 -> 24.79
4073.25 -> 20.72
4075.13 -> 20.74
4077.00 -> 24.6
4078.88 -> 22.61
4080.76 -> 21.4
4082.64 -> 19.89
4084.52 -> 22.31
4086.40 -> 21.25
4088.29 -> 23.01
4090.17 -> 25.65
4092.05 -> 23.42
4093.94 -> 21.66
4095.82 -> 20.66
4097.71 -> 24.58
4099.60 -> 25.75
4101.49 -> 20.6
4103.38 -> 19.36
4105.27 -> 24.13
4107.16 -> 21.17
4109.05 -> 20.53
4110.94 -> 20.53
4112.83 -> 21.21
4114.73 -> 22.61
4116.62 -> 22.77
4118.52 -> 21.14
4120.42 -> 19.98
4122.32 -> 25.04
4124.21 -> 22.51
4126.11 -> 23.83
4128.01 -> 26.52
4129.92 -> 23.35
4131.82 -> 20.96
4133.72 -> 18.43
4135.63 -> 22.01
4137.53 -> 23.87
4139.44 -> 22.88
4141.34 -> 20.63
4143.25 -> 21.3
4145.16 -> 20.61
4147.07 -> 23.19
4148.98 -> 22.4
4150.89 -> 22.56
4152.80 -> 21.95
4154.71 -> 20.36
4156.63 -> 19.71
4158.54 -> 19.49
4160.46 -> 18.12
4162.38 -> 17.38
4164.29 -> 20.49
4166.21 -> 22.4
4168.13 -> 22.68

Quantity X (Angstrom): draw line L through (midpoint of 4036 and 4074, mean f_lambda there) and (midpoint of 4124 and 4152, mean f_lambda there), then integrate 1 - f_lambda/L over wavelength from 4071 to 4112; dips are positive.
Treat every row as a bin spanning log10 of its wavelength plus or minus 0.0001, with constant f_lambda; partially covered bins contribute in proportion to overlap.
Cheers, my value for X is 1.2 Angstrom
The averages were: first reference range 23.3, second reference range 22.3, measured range 22.2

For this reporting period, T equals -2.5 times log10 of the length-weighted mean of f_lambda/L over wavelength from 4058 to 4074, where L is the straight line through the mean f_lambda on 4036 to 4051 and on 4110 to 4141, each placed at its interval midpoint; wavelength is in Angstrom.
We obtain 0.11 mag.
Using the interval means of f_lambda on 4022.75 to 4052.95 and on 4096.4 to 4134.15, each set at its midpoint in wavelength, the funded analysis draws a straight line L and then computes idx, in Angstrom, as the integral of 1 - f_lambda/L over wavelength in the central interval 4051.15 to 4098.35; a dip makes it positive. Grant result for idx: 1.2 Angstrom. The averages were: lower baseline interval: 23.3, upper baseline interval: 22.3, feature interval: 22.2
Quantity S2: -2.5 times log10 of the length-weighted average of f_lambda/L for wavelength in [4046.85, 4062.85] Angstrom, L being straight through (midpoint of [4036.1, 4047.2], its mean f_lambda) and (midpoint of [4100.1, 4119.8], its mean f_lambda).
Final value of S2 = 0.08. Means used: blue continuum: 25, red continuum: 21.5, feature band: 22.6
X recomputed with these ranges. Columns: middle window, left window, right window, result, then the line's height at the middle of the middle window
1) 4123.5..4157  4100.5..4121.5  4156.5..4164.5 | -3.8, 19.8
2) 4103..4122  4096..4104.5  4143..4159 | 0.5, 22.2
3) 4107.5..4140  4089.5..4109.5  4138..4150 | -0.1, 22.2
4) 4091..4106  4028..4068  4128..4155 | -0.1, 22.4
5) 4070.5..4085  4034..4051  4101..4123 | 0.6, 23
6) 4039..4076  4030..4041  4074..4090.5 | -2.5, 21.8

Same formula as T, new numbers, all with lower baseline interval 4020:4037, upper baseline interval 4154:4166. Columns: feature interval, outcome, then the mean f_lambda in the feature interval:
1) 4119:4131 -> -0.18 mag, 23.4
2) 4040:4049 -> -0.25 mag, 26.4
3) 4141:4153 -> -0.12 mag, 21.9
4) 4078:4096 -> -0.09 mag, 22.3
